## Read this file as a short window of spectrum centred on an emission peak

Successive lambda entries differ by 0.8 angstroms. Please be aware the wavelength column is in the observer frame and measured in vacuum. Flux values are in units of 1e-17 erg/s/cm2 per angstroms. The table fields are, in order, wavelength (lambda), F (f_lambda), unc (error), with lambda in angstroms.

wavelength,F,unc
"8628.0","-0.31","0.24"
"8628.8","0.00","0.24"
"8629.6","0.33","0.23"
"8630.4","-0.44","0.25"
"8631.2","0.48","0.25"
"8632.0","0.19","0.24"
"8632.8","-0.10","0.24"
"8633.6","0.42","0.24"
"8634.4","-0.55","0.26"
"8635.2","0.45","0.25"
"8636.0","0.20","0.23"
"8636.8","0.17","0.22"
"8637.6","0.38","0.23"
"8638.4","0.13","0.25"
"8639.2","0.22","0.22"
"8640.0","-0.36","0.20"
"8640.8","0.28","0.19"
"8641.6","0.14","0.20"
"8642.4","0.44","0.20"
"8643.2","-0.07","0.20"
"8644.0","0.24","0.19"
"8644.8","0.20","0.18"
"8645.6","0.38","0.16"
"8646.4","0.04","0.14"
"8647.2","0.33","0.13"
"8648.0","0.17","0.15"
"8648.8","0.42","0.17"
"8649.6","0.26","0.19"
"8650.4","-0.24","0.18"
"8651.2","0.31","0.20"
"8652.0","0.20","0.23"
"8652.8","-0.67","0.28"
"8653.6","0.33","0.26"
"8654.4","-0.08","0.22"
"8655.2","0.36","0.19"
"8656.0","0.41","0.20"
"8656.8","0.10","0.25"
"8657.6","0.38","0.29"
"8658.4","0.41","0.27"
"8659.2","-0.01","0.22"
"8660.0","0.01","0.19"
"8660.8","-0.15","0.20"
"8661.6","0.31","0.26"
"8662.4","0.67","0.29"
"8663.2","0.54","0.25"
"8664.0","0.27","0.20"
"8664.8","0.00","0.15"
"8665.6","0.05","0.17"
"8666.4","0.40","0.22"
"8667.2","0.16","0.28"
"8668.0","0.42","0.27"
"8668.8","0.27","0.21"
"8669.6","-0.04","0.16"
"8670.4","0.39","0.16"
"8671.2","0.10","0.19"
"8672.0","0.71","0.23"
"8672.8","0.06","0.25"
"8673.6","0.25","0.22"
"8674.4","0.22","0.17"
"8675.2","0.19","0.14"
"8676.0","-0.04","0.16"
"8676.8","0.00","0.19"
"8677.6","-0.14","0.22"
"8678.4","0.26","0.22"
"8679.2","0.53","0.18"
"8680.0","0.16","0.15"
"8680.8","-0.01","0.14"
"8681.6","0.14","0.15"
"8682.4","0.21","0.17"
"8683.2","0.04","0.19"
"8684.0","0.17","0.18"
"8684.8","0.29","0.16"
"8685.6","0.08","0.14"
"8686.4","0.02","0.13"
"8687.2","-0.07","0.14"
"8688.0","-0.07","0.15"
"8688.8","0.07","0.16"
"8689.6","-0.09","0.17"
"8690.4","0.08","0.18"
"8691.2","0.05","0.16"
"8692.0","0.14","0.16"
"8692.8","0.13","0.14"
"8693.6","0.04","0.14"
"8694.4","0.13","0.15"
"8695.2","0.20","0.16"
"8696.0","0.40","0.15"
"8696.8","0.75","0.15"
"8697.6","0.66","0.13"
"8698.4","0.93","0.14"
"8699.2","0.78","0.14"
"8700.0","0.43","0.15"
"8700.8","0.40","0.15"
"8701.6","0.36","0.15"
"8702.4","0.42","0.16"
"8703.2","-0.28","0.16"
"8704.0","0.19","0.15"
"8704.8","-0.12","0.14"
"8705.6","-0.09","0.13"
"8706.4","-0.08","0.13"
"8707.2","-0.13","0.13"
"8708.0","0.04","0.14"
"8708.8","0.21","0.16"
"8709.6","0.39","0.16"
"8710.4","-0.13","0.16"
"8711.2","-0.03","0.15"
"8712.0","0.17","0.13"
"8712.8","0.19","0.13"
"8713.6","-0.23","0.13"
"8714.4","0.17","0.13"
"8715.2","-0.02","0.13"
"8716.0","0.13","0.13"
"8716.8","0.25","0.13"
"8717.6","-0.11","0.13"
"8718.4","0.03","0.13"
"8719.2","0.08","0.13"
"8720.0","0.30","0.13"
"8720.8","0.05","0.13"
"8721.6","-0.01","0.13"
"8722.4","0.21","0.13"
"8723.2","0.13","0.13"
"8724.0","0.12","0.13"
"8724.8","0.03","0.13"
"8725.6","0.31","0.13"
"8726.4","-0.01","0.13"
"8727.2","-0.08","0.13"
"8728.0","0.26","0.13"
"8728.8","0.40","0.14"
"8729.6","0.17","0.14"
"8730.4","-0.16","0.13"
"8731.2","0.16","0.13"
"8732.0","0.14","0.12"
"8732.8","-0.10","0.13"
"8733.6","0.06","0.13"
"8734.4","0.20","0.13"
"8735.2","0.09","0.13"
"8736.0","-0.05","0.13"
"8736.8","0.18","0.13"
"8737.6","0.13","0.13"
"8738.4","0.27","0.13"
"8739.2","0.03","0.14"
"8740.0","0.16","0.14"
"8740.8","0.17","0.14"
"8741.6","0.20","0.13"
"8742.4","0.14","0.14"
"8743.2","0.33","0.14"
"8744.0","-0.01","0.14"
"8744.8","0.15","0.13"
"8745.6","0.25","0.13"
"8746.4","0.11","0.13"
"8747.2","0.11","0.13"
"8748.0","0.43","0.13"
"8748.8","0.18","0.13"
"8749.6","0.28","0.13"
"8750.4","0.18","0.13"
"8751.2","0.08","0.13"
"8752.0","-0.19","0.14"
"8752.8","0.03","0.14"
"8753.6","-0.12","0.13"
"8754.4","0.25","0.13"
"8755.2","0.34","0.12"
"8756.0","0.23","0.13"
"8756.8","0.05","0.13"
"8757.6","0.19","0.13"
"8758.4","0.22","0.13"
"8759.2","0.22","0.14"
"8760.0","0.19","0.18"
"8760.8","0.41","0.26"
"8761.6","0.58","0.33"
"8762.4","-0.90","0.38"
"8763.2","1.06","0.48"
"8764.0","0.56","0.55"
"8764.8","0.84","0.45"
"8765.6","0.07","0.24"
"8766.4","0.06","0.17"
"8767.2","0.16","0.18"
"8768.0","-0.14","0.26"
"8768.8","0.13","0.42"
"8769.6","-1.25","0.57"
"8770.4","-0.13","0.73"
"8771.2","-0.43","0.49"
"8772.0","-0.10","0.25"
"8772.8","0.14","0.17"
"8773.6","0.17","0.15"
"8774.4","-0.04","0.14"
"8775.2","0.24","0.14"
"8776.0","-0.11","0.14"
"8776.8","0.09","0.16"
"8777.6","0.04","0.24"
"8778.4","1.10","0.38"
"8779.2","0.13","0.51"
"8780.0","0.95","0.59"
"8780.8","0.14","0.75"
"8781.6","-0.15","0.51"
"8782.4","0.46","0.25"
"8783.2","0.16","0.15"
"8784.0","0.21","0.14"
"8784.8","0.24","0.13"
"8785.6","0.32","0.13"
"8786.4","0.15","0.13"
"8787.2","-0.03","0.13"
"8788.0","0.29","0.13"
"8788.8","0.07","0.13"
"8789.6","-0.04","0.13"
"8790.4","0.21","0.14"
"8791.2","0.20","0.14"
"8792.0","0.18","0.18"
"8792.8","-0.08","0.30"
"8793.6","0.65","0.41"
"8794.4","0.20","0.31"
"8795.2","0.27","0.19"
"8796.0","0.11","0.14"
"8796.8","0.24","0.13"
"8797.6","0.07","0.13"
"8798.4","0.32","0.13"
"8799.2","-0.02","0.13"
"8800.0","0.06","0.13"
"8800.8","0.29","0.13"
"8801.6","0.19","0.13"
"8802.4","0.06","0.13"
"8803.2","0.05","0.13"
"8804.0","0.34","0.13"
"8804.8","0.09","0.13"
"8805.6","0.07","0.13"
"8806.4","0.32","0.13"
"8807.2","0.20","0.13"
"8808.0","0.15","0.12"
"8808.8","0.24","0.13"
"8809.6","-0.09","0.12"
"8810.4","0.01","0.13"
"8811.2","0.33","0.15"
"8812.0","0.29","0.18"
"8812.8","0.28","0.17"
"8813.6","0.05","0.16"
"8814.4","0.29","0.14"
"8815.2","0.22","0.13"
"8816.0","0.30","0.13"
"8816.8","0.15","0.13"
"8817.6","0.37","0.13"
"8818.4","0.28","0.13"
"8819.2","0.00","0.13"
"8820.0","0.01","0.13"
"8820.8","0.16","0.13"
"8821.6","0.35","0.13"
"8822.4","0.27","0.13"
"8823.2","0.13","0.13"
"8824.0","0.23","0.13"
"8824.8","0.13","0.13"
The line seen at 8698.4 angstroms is H-gamma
